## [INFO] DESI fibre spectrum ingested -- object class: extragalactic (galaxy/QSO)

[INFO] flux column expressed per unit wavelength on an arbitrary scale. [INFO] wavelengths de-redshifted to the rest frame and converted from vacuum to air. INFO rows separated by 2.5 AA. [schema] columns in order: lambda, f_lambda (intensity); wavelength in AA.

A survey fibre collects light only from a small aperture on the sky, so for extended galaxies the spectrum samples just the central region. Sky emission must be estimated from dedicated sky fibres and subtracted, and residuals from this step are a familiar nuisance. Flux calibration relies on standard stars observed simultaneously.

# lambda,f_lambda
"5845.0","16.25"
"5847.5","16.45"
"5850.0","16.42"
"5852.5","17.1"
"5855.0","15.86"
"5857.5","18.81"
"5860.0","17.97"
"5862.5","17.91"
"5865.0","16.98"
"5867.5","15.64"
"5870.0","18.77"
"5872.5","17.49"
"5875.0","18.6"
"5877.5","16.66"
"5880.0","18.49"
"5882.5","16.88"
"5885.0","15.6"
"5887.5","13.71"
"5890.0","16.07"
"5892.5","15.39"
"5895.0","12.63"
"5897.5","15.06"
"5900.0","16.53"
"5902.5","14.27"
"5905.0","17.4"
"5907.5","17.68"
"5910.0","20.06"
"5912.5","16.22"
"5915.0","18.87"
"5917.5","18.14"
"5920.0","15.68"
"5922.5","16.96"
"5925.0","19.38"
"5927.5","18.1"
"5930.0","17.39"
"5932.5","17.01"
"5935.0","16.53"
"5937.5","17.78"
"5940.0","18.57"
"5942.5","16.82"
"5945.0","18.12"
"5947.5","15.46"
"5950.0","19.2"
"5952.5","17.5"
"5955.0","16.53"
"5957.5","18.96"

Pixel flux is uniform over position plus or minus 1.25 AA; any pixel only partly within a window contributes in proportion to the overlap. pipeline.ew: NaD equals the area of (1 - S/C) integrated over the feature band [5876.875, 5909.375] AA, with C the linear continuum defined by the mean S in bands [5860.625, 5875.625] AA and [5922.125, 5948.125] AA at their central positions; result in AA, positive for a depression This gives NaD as 3.0 AA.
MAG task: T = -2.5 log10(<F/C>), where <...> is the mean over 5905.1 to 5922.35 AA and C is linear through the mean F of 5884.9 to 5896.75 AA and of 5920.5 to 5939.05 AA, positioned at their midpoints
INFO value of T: -0.09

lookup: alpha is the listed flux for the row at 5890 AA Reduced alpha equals 16.07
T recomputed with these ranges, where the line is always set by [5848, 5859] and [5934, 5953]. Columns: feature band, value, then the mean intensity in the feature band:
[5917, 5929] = -0.01 mag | 17.6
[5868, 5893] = 0.03 mag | 16.8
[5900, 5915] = 0.01 mag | 17.2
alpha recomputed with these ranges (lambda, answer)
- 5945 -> 18.12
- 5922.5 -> 16.96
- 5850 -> 16.42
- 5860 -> 17.97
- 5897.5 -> 15.06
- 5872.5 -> 17.49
